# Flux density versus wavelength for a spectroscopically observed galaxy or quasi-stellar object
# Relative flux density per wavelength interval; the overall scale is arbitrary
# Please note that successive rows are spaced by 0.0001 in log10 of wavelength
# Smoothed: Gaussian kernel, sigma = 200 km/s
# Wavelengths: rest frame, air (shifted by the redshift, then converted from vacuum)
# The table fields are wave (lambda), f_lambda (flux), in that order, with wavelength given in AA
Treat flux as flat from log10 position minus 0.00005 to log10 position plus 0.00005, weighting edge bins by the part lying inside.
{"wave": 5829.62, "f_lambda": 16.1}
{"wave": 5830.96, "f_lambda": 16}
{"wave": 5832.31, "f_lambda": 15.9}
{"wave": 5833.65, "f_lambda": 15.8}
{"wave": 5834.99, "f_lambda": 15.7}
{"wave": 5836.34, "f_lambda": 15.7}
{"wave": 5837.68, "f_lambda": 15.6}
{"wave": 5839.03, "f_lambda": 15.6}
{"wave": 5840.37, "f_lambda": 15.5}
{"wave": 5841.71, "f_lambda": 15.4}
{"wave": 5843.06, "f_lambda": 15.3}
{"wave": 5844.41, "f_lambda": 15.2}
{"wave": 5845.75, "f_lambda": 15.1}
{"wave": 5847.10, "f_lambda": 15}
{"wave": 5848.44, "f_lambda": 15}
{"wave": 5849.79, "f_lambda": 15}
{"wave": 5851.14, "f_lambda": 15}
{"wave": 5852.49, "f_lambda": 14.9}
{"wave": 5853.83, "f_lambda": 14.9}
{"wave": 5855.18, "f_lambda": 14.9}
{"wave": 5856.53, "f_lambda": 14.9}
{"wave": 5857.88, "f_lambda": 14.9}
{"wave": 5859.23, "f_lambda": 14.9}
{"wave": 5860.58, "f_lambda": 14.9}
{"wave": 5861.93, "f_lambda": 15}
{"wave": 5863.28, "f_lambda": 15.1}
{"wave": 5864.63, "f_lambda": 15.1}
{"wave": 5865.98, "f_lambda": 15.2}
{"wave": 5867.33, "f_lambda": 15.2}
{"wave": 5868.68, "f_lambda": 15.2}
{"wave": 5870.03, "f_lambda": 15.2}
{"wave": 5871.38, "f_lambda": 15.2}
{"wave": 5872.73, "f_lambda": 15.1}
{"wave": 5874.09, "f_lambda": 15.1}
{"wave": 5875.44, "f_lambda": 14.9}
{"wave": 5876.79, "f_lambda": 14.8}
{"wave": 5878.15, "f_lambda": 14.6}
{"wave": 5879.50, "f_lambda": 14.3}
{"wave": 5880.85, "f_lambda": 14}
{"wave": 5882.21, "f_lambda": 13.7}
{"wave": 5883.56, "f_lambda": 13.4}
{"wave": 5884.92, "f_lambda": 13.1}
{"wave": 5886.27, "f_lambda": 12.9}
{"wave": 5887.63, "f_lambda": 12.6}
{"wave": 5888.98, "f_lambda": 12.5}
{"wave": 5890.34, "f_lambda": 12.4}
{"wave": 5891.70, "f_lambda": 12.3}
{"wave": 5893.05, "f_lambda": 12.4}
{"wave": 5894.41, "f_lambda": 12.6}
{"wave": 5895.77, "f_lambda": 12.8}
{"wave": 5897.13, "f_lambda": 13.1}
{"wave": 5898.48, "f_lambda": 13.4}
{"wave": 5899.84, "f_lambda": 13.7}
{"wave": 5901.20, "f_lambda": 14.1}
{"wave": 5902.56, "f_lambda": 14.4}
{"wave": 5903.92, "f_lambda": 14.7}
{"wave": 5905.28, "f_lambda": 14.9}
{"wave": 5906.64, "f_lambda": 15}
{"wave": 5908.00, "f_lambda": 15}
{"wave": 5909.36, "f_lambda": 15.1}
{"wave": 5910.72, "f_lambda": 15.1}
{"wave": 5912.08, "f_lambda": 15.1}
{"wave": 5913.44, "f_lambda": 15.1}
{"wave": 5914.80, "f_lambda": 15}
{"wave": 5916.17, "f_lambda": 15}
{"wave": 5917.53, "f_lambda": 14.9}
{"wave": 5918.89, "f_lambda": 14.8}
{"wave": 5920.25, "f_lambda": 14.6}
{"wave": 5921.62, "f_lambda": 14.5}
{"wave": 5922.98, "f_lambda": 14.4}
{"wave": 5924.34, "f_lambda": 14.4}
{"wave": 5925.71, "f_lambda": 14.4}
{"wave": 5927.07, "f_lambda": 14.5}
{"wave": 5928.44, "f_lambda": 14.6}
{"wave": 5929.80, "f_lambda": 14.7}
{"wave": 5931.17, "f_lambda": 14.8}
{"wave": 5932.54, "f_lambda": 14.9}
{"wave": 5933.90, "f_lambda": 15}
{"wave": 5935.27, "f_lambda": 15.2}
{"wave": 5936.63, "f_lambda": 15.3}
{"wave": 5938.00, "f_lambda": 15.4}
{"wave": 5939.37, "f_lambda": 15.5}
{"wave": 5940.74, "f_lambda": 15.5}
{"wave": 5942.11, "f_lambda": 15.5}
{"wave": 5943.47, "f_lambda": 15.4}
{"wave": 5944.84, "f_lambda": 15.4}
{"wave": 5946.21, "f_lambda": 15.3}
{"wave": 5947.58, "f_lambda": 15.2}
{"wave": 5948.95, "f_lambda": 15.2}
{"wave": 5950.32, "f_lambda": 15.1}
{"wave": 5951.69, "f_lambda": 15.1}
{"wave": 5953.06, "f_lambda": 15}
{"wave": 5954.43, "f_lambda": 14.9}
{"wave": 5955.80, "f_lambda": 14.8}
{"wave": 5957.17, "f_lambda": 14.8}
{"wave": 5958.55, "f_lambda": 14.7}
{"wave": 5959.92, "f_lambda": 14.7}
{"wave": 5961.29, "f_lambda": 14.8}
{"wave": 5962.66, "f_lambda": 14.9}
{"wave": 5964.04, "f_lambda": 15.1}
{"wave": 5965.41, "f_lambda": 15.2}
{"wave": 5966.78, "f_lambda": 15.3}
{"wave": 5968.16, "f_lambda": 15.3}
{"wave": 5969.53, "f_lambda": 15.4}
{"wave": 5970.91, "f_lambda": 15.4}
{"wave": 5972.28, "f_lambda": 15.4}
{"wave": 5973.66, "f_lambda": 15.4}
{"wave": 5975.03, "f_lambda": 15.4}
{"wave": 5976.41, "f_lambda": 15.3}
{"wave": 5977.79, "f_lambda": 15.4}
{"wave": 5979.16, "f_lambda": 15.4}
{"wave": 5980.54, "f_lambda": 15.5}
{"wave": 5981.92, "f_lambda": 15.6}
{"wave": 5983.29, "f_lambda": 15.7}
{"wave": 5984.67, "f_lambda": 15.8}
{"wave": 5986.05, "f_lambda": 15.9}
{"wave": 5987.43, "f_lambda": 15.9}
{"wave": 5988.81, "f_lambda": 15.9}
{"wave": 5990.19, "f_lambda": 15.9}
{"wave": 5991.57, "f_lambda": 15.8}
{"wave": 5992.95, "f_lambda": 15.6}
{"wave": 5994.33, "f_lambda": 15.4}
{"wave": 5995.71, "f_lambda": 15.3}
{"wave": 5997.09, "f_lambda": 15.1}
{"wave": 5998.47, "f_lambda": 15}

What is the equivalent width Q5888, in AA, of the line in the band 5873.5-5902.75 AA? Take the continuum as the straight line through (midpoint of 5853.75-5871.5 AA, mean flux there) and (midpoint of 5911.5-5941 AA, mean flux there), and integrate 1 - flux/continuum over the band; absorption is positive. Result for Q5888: 2.9 AA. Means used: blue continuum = 15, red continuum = 14.9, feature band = 13.5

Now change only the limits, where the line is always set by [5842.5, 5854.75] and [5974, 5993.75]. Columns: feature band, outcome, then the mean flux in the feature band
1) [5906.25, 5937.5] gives 1.1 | 14.8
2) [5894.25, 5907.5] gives 1.2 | 13.9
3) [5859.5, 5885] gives 0.7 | 14.7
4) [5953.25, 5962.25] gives 0.4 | 14.8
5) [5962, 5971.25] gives 0.2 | 15.2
